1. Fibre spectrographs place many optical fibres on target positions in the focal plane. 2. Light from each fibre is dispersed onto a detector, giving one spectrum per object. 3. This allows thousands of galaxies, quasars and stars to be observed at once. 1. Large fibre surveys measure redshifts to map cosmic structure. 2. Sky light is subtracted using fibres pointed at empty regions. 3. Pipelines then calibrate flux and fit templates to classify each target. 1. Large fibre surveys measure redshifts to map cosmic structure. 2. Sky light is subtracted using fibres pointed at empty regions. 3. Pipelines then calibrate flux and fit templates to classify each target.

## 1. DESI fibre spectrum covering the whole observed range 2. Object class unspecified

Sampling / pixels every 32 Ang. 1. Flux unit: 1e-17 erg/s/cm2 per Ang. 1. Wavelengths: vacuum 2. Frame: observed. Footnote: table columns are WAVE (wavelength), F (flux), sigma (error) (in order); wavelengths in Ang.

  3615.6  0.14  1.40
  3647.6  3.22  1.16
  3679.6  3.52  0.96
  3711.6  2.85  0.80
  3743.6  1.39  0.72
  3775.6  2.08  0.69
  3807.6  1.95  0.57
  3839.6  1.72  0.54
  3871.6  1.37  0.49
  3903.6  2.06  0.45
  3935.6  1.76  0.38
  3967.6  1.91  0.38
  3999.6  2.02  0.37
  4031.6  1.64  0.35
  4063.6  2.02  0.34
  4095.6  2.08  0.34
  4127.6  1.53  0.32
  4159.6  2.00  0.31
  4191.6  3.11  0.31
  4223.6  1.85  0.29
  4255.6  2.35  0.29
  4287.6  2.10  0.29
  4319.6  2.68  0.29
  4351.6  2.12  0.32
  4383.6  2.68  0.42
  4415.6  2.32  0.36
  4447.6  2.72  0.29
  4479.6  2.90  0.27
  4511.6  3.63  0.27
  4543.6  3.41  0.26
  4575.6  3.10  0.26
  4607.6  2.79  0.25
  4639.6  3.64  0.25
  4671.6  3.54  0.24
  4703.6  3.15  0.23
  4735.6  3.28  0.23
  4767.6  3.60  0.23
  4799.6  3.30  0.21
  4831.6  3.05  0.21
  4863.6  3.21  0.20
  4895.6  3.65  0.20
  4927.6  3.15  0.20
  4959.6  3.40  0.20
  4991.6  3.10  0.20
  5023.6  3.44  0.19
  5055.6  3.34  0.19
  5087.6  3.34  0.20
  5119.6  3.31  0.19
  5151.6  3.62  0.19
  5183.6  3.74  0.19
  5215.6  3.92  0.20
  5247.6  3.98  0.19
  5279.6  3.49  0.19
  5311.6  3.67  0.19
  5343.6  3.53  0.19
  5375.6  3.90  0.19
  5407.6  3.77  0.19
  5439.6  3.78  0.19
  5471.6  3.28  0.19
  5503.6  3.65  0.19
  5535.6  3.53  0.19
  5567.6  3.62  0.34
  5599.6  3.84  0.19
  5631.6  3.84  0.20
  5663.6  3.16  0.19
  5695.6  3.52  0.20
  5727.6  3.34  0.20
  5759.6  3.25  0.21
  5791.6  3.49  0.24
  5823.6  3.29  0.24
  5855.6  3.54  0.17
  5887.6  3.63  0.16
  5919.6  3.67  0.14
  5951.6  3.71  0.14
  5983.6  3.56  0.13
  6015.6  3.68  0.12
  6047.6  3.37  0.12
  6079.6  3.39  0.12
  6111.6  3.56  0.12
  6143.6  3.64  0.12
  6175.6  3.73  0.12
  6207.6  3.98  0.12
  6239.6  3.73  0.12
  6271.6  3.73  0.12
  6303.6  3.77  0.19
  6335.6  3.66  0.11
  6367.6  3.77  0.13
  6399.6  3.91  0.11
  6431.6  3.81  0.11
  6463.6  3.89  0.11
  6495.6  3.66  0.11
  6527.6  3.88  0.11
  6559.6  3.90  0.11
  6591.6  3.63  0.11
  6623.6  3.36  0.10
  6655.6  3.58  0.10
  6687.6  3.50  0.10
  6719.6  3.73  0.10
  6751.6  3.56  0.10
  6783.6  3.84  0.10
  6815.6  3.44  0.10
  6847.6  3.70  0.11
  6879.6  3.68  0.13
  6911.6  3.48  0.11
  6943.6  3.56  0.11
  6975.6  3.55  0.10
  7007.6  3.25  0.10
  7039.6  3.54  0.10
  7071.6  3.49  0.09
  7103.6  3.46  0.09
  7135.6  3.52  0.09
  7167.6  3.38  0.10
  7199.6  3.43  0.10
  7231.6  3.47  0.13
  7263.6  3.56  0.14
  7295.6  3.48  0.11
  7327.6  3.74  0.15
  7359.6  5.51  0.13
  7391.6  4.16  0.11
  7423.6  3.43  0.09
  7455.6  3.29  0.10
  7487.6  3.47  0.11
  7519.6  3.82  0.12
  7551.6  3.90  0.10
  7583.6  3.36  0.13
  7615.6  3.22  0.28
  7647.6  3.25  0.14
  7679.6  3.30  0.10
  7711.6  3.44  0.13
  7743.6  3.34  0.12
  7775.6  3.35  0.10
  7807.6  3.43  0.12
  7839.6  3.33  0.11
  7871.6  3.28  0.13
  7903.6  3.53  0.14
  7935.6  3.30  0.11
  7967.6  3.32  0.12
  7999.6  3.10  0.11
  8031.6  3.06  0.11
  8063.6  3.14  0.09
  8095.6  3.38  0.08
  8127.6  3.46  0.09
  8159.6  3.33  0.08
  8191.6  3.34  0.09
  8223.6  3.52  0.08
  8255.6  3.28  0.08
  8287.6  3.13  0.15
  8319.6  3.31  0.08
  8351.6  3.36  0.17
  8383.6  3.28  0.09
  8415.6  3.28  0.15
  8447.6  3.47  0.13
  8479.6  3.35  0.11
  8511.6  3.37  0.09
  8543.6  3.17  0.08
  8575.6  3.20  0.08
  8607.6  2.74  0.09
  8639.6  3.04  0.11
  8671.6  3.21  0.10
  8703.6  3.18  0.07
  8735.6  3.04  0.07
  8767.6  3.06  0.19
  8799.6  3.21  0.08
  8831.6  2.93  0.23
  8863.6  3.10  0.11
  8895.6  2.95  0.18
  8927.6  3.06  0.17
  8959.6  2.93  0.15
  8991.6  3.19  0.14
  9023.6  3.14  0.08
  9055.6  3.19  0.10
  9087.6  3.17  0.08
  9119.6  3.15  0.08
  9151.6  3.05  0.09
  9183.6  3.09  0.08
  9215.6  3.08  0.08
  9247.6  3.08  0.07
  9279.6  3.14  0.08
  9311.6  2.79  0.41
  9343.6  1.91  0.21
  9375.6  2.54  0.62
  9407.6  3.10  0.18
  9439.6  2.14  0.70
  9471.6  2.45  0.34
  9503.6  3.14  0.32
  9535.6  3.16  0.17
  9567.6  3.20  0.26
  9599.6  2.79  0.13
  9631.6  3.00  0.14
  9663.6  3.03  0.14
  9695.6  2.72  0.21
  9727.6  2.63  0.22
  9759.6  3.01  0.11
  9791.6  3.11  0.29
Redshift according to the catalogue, 0.12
